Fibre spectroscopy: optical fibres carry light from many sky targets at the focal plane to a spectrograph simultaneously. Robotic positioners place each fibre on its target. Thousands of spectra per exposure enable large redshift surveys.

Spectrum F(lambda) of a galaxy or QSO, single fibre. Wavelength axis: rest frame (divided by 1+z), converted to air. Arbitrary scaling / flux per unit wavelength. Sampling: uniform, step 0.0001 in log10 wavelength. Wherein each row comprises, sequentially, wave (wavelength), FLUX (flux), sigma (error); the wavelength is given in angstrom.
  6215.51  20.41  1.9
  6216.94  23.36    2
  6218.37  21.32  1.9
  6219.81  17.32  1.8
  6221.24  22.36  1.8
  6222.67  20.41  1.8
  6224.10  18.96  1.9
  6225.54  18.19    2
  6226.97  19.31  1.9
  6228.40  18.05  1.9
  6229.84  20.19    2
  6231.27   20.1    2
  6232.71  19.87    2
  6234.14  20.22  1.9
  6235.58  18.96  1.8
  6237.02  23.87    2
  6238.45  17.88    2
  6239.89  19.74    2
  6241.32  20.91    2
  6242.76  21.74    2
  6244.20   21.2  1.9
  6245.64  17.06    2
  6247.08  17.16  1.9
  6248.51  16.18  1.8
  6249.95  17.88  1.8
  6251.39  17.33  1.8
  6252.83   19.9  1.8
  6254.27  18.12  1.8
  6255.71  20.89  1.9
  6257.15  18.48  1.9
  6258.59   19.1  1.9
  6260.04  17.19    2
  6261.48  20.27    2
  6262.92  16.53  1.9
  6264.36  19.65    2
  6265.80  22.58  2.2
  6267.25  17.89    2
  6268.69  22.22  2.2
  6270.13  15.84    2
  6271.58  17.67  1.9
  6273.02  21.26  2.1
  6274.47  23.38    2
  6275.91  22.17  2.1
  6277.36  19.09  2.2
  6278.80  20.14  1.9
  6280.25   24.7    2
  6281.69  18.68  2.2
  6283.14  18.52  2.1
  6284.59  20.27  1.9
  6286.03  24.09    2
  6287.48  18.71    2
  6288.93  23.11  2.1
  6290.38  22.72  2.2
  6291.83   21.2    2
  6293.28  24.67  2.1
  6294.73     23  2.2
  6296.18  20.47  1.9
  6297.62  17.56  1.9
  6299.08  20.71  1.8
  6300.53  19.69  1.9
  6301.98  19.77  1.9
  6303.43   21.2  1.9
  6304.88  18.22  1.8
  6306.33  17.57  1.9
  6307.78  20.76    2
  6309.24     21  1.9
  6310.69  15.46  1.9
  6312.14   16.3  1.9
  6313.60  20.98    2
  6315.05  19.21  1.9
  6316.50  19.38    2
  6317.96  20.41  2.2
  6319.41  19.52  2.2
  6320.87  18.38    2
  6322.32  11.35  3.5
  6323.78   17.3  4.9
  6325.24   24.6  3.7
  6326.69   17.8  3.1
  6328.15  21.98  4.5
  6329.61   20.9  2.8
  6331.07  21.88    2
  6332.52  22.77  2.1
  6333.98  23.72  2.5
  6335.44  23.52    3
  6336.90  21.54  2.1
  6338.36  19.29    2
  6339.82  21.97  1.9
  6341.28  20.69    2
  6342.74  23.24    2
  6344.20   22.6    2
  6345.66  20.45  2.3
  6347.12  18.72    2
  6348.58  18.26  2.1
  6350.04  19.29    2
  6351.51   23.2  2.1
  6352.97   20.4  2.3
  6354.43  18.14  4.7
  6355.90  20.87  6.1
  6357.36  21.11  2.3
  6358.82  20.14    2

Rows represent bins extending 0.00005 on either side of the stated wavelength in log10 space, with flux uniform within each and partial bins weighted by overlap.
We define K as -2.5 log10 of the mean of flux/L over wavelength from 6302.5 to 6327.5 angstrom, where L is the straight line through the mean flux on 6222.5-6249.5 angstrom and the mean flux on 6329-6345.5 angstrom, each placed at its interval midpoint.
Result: 0.14 mag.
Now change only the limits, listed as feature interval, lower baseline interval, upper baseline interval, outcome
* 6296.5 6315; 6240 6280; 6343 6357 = 0.04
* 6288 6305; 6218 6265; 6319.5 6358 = -0.06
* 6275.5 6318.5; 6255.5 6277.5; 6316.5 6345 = -0.01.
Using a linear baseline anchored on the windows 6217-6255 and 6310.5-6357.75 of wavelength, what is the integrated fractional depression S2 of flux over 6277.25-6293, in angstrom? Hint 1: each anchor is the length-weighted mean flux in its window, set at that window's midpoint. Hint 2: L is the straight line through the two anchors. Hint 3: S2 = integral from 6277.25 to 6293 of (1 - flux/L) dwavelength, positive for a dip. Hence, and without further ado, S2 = -1.1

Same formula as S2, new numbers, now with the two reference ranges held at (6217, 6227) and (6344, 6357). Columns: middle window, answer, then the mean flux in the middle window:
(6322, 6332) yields 0.2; 19.8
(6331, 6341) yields -1.0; 22.1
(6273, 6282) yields -0.6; 21.5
